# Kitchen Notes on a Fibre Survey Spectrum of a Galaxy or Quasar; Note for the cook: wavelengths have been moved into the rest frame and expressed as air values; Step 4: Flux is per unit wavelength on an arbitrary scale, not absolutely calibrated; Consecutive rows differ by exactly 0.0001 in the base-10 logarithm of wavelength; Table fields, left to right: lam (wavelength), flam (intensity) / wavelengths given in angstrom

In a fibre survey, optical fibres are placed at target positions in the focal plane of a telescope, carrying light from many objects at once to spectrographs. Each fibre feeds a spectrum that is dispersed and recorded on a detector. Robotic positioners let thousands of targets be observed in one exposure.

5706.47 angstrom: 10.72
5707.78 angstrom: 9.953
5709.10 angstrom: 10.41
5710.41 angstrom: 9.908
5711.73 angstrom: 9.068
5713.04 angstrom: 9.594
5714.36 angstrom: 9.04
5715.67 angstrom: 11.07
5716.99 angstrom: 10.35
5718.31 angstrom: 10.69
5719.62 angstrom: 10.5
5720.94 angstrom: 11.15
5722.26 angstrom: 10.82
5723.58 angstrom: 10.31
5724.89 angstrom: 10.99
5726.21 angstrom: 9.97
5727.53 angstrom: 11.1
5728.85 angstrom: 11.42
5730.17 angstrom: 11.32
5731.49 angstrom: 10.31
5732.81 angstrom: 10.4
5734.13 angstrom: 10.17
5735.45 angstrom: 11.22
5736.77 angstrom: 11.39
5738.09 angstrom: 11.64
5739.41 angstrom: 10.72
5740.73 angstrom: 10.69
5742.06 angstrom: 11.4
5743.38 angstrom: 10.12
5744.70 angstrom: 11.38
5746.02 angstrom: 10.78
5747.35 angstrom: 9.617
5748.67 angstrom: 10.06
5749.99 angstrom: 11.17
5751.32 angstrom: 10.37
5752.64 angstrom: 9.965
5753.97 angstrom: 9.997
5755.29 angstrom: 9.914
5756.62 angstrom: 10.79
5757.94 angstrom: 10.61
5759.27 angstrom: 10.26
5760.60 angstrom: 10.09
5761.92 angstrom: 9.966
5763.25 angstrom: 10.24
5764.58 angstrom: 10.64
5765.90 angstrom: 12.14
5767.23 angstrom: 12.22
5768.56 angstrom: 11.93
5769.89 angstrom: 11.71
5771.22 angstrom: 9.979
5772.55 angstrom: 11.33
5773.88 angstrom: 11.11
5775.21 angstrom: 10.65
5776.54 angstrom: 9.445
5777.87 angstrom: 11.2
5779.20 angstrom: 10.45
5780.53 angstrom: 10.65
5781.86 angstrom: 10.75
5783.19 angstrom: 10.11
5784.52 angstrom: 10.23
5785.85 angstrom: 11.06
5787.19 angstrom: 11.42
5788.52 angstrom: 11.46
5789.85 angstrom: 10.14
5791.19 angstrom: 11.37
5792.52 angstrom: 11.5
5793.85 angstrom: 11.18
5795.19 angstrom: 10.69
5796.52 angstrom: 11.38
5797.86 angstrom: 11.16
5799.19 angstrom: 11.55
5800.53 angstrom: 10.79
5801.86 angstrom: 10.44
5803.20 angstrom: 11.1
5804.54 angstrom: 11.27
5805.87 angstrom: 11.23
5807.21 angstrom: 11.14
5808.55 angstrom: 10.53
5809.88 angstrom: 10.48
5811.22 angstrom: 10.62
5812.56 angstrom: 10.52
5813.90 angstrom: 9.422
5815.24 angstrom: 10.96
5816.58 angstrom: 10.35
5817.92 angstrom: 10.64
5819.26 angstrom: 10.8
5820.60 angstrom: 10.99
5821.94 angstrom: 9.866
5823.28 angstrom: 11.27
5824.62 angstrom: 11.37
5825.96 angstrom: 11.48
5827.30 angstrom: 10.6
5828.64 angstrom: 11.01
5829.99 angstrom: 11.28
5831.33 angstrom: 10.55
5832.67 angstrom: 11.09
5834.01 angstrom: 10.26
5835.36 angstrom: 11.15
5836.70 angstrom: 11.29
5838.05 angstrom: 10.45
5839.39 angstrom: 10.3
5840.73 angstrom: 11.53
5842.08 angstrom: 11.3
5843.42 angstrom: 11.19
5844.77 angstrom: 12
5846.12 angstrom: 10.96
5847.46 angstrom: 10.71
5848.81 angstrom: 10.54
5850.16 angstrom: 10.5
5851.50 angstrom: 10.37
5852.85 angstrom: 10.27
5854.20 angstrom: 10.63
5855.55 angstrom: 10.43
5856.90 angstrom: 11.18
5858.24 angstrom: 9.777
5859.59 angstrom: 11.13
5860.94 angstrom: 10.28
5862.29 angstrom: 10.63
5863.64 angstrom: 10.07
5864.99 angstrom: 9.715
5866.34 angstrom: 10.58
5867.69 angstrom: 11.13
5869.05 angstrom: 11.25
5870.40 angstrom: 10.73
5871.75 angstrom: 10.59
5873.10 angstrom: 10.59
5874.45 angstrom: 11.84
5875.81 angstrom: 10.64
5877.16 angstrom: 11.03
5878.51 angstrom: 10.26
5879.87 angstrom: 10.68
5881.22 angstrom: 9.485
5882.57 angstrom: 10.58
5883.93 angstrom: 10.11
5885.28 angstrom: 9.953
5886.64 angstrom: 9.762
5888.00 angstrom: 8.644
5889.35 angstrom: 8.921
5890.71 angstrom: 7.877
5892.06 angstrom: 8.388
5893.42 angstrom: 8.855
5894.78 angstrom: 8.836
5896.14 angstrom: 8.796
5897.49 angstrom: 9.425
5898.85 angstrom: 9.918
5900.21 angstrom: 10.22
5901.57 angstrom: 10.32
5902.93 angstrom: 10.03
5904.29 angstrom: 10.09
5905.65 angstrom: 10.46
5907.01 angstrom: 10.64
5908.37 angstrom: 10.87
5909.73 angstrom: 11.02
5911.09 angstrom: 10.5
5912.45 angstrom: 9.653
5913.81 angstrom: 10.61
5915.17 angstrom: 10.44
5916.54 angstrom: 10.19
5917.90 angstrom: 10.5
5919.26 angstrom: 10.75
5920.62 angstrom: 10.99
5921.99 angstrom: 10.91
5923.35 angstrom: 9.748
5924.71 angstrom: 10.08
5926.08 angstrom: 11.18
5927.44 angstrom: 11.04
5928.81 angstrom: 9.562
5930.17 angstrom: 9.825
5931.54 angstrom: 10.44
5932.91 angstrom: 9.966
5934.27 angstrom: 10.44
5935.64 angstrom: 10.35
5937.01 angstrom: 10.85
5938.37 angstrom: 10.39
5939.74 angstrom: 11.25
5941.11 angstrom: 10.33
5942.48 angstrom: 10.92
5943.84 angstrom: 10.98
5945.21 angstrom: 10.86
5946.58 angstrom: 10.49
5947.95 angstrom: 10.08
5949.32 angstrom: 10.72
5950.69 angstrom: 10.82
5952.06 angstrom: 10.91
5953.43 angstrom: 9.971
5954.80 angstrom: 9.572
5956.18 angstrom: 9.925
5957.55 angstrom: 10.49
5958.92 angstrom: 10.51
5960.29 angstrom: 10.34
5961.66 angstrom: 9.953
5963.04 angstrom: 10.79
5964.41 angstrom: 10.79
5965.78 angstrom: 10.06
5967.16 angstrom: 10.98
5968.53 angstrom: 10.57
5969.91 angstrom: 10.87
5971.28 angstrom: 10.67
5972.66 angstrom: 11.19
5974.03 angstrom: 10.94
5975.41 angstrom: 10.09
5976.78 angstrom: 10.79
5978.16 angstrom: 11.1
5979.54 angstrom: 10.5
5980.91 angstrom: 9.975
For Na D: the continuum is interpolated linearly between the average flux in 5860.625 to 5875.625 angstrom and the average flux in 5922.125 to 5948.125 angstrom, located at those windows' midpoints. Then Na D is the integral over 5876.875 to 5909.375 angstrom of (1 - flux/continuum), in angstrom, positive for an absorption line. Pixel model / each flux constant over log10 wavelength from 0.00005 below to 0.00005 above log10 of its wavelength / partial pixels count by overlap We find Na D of 2.6 angstrom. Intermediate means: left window 10.7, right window 10.5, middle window 9.75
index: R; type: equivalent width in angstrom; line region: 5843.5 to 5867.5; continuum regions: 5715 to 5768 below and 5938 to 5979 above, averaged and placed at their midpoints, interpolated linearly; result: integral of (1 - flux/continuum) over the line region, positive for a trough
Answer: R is 0.1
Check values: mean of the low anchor 10.7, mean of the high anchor 10.6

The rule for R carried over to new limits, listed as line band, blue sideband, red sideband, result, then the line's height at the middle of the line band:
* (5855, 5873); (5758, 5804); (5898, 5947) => 0.10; 10.6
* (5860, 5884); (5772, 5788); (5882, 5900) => -2.74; 9.5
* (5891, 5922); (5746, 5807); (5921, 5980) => 1.54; 10.6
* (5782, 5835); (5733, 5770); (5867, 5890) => -1.42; 10.6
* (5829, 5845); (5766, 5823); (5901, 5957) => -0.40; 10.7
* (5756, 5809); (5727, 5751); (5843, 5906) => -1.38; 10.6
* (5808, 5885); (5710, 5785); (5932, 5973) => -0.89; 10.6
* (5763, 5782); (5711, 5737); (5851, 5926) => -1.00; 10.4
